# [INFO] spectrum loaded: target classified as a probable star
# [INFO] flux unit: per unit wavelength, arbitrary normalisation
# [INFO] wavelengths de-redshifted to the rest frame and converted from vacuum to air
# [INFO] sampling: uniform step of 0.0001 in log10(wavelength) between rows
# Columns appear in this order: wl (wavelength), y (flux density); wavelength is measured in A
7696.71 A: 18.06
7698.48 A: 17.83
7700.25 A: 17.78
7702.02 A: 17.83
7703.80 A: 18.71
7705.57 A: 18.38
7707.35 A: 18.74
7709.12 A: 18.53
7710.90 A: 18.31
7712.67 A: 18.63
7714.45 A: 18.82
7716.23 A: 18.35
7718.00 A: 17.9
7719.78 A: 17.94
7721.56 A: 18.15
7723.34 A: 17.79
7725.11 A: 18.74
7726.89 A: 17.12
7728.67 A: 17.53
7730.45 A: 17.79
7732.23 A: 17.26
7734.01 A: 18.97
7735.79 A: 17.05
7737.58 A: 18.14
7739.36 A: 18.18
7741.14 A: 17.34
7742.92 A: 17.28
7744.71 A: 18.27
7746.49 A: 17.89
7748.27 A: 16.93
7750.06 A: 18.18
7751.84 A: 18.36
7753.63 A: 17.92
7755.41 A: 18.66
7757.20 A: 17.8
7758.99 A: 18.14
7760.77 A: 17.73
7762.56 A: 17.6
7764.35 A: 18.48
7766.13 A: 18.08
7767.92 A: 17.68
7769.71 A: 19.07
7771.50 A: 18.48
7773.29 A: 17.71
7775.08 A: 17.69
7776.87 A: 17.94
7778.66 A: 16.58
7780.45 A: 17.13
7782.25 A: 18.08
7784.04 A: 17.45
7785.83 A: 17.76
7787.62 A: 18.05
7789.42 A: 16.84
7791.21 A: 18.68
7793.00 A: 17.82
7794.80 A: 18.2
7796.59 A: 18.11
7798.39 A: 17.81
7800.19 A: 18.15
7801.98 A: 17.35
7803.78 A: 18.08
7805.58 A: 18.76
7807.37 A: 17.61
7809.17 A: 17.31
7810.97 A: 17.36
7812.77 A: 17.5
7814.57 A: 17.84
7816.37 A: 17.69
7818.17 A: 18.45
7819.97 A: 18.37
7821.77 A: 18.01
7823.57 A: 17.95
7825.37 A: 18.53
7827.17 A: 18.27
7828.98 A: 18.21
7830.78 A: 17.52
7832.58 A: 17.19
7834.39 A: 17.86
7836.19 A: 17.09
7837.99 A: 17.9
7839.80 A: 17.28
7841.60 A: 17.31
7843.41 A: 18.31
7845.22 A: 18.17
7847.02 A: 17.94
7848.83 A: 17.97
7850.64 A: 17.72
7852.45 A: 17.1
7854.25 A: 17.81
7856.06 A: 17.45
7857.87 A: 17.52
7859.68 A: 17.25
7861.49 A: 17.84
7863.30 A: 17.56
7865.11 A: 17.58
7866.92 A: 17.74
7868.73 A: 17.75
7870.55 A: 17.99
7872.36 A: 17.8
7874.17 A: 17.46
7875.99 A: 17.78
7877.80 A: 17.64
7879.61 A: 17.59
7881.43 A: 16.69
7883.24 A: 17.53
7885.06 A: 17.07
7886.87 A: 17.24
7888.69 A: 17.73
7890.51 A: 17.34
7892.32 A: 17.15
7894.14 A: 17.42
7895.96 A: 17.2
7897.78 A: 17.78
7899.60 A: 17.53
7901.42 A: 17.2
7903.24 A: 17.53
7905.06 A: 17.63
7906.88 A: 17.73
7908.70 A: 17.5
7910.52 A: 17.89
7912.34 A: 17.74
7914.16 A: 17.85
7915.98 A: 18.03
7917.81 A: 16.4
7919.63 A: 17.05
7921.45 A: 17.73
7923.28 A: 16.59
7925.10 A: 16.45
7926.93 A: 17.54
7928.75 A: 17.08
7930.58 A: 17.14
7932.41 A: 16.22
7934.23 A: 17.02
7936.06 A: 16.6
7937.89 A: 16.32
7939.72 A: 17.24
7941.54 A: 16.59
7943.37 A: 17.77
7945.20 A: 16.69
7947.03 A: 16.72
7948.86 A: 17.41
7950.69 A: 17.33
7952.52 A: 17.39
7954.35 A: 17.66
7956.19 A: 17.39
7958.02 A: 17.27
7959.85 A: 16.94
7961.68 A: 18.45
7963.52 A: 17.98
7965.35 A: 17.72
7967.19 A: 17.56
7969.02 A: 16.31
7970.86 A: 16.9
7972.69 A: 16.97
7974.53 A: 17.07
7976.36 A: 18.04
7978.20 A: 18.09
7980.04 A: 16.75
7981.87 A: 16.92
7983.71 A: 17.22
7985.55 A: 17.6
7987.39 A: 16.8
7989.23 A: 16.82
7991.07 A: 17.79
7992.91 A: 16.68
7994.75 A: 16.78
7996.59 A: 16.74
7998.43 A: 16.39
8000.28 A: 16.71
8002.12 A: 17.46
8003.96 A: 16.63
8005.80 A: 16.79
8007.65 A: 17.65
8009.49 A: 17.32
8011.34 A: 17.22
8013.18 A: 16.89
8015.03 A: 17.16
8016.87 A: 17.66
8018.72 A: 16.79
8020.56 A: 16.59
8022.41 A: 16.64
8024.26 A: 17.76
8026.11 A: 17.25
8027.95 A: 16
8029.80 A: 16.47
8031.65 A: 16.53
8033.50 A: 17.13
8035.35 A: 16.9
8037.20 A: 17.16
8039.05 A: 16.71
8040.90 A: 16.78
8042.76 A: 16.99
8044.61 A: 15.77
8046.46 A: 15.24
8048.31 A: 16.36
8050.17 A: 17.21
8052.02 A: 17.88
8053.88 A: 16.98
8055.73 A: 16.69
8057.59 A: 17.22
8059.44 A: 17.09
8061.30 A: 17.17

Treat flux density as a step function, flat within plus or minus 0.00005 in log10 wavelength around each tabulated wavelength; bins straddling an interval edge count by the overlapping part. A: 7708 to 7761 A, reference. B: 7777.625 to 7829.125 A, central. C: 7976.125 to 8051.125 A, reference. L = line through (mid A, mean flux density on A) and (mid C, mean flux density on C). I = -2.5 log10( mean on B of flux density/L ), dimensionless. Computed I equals -0.01 mag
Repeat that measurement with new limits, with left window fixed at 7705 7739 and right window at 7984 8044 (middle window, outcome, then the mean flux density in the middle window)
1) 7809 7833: -0.01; 17.9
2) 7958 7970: -0.02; 17.5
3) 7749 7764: 0.00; 18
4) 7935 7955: 0.01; 17.1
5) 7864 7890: 0.00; 17.5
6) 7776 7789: 0.02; 17.5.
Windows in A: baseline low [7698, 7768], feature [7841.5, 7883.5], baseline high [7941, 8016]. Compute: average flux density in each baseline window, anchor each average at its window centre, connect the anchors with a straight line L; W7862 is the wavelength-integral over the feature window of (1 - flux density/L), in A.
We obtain -0.2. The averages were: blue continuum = 18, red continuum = 17.2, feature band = 17.7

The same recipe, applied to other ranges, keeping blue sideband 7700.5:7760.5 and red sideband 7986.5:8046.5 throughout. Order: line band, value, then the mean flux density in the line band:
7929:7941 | 0.3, 16.8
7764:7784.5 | 0.0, 17.9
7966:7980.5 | -0.2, 17.2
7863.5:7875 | -0.2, 17.7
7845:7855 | -0.1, 17.8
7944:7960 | -0.1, 17.2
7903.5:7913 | -0.2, 17.7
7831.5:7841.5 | 0.1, 17.5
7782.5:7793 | 0.0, 17.8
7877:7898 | 0.1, 17.3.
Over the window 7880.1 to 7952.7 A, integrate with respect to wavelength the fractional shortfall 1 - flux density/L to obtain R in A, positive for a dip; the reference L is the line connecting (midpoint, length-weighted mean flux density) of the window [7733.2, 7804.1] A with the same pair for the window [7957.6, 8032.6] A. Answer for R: 0.6 A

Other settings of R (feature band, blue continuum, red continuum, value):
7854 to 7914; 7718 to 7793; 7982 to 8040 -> -0.4 A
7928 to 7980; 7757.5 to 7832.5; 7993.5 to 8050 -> -0.2 A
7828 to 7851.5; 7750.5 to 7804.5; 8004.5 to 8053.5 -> -0.1 A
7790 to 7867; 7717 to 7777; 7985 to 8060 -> -0.8 A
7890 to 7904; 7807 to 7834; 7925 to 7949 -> -0.1 A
